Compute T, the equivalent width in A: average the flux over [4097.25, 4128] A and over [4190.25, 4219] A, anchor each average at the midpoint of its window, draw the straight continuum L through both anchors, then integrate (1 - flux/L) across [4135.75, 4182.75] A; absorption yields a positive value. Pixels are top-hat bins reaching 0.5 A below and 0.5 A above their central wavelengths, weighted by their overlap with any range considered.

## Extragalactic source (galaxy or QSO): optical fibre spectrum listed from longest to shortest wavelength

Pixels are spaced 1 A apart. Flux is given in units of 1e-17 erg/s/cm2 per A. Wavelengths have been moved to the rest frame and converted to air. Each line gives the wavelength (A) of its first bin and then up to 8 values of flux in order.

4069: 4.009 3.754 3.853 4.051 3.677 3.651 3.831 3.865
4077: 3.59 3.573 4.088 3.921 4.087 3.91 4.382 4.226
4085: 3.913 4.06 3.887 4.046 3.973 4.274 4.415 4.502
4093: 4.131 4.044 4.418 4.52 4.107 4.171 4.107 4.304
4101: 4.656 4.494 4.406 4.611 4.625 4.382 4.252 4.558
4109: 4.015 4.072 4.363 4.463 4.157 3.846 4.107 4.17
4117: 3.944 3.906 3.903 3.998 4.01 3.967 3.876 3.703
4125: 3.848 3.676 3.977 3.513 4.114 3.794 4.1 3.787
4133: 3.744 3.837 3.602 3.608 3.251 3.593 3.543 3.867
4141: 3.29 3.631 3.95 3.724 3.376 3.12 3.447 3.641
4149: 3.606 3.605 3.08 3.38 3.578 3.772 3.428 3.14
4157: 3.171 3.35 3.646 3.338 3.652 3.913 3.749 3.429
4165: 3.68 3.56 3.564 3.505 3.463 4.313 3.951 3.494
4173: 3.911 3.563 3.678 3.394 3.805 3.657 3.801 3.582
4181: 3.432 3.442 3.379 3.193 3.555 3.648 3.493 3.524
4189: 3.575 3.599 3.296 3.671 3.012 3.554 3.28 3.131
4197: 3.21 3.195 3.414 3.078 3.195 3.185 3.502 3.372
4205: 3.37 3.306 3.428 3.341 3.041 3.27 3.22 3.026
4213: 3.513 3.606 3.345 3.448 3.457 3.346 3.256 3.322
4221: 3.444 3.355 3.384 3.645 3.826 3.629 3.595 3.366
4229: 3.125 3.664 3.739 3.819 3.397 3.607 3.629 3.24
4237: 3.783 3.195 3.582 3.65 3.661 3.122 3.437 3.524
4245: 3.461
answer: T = 1.9 A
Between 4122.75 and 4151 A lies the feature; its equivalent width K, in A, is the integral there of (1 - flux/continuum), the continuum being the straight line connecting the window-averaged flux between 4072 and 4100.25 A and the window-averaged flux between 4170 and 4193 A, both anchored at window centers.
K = 1.1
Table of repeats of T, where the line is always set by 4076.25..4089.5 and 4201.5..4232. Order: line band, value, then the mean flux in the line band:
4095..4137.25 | -2.6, 4.07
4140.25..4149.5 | 0.4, 3.54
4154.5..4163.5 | 0.4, 3.49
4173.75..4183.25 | 0.0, 3.58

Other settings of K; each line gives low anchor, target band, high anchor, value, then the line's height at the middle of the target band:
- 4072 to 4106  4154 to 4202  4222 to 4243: 3.3 A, 3.76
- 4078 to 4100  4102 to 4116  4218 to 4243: -0.9 A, 4.05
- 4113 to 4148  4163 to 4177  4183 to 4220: -0.5 A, 3.53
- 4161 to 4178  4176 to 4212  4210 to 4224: 1.4 A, 3.52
